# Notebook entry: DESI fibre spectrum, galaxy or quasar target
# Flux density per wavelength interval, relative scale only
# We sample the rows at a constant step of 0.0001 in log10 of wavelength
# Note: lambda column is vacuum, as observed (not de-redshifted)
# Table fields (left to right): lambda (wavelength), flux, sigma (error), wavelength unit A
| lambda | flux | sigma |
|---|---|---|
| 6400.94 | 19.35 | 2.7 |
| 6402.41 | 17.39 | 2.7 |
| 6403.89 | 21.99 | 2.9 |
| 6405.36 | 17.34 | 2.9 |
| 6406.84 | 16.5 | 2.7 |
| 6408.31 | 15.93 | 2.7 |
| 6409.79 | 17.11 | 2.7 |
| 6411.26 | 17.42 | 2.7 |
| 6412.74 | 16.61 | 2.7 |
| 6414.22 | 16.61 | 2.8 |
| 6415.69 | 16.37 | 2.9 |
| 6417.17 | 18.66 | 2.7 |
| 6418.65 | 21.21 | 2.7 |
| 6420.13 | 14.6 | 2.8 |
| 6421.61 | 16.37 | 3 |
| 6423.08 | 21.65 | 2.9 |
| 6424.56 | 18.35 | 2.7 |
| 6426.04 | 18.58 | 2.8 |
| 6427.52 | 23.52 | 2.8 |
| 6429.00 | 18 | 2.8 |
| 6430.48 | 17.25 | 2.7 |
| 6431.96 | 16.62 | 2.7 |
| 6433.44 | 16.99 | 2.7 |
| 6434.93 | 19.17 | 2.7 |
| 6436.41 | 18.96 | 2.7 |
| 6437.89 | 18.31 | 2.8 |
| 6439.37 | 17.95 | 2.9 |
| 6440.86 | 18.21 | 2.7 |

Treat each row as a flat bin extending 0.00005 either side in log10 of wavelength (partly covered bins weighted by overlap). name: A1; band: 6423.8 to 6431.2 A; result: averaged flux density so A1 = 19.1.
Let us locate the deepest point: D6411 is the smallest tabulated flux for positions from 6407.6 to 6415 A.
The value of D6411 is 15.93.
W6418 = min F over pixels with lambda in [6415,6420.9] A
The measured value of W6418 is 14.6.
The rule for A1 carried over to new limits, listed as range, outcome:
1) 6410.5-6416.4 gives 16.8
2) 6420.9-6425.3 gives 18.8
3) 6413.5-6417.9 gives 17.2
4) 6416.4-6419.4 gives 19.8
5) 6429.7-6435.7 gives 17.5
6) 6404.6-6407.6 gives 17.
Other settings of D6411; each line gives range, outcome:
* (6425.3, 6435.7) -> 16.62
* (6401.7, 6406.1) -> 17.34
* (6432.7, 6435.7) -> 16.99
